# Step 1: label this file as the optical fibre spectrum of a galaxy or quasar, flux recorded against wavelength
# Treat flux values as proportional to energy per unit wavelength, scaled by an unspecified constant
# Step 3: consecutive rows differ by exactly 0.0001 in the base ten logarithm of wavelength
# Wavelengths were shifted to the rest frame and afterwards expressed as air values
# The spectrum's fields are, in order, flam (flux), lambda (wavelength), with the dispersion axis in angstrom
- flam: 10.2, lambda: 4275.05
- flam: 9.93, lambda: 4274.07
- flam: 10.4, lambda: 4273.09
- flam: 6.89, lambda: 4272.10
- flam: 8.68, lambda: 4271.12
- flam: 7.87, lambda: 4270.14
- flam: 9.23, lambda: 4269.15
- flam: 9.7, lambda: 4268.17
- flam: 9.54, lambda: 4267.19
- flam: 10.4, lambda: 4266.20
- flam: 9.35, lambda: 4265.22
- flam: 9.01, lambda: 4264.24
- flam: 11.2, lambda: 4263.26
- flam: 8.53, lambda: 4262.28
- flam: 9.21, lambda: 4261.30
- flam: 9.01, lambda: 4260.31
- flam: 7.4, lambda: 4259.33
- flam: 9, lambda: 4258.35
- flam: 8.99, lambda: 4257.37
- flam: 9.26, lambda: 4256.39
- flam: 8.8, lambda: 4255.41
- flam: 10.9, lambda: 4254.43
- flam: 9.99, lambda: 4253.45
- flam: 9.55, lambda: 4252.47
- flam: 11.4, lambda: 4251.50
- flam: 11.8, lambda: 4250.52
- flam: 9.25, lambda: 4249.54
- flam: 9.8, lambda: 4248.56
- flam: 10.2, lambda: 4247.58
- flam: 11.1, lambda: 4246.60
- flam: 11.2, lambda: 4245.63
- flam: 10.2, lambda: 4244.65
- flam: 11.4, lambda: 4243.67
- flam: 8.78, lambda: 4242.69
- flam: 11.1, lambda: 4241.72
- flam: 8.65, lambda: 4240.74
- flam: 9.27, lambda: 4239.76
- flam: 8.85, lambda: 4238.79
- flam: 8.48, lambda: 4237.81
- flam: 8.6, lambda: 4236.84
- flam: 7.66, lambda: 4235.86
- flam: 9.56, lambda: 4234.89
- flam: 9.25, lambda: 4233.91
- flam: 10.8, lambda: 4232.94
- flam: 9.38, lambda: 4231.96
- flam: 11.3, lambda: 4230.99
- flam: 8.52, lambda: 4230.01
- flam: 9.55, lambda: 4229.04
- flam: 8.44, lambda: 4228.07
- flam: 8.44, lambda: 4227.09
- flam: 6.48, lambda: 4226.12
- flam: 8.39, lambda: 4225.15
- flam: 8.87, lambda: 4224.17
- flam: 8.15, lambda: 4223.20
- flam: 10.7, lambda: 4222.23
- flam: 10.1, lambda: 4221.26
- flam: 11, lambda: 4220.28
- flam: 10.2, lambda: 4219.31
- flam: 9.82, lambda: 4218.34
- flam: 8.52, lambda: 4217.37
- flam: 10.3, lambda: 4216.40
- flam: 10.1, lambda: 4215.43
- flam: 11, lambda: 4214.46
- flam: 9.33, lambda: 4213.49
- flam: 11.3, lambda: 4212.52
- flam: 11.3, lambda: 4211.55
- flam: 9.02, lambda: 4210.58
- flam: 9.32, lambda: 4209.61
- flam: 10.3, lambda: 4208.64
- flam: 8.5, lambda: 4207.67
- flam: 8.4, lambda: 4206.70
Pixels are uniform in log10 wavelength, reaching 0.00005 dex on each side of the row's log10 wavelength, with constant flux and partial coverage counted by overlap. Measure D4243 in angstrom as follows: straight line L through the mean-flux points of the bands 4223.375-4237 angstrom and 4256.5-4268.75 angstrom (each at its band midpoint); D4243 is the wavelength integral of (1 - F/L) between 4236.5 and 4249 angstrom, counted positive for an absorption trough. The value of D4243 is -1.1 angstrom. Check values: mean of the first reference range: 8.93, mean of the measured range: 9.84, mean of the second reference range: 9.28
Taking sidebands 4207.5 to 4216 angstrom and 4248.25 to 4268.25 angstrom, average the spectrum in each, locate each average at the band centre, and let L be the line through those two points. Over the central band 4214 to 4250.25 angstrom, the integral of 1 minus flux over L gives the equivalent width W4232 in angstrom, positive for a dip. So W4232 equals 1.1 angstrom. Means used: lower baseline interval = 10.1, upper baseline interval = 9.62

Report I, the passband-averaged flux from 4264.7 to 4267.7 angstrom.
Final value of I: 9.75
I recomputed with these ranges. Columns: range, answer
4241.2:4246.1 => 10.5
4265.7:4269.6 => 9.72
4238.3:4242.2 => 9.46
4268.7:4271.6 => 8.57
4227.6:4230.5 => 8.85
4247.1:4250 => 9.74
